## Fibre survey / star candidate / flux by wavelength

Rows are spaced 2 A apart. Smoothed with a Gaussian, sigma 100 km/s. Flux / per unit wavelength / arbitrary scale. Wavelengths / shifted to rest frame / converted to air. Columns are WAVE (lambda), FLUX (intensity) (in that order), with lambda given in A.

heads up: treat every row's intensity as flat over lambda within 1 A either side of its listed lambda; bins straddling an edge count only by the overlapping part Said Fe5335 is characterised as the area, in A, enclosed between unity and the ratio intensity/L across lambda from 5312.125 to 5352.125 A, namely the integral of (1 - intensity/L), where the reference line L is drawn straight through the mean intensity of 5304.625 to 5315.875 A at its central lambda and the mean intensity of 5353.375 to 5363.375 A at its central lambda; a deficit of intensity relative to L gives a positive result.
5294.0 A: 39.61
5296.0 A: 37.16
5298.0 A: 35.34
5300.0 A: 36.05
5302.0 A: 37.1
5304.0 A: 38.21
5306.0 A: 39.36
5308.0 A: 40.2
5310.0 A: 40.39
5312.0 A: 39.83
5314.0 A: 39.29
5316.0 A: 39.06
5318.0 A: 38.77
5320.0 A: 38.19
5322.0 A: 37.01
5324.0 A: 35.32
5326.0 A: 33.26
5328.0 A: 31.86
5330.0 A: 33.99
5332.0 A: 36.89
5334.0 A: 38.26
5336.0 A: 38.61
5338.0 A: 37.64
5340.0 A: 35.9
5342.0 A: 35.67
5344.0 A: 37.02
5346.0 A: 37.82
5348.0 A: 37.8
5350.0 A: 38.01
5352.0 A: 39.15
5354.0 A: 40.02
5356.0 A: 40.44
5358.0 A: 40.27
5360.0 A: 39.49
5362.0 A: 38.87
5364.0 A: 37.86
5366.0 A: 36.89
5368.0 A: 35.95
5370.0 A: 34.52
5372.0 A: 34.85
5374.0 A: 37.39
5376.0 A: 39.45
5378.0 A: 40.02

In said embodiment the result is 2.75 A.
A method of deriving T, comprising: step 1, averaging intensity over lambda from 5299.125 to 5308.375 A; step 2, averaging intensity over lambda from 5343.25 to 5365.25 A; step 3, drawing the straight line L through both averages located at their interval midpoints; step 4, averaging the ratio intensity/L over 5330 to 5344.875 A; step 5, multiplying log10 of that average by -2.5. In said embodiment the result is 0.047 mag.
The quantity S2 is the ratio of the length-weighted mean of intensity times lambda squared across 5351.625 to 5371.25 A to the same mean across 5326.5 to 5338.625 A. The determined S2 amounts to 1.1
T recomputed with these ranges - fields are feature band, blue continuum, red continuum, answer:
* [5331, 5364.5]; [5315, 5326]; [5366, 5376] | -0.04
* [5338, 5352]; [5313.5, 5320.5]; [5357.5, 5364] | 0.05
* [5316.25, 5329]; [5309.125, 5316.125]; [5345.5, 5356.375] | 0.10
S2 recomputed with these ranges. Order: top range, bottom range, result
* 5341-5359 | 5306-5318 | 0.98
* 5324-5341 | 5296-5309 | 0.96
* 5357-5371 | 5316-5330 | 1.07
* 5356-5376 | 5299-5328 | 1.01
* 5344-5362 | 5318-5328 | 1.10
